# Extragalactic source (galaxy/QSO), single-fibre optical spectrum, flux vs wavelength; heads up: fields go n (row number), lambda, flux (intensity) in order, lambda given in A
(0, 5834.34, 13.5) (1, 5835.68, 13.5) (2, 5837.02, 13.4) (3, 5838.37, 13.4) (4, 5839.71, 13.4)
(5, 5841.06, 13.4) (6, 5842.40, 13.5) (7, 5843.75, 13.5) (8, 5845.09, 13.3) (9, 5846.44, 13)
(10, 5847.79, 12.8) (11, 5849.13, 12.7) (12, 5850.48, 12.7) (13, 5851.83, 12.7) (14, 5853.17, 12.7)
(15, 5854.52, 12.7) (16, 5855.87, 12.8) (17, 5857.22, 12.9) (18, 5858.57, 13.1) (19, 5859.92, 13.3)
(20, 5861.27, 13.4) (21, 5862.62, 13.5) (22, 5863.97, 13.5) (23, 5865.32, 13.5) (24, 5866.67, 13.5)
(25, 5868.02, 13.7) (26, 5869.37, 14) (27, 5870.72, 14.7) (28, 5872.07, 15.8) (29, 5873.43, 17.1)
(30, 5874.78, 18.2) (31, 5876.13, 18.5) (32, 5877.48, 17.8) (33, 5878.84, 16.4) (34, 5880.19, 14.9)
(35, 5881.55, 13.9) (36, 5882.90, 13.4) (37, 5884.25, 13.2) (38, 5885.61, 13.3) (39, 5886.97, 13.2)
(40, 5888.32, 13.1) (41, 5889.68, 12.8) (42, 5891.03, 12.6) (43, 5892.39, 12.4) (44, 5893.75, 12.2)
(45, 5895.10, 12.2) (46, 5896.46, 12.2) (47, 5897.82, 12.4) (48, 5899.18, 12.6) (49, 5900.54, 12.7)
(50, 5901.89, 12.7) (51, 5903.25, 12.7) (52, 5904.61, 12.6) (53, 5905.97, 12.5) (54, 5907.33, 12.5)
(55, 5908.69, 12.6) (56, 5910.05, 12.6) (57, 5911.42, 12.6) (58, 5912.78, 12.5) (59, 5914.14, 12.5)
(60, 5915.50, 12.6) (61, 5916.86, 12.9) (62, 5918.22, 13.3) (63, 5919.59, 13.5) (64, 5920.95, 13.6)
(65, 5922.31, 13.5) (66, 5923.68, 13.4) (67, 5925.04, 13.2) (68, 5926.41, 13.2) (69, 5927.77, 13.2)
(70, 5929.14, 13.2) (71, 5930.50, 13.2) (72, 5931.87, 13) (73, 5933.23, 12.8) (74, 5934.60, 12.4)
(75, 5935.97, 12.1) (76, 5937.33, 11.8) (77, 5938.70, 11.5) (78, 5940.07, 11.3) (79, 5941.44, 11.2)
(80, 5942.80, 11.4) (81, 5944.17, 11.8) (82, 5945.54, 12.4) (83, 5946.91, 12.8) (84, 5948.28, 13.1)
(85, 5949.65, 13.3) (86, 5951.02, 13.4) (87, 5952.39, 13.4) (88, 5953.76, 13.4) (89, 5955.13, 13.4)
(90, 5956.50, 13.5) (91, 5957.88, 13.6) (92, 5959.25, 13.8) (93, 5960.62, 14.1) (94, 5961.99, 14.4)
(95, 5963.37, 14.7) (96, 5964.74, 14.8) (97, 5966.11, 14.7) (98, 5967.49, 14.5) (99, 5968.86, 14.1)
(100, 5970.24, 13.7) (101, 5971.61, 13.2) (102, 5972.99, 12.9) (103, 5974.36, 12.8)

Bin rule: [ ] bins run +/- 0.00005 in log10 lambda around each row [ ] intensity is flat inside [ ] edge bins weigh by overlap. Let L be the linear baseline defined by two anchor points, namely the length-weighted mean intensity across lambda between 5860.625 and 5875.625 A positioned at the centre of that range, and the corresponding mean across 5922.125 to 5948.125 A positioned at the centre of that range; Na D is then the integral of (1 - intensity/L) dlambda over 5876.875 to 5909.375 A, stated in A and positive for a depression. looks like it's 1.6 A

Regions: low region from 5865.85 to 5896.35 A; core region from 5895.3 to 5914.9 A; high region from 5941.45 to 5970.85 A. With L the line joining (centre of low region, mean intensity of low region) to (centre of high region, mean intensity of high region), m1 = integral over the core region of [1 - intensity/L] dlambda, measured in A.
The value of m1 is 2.1 A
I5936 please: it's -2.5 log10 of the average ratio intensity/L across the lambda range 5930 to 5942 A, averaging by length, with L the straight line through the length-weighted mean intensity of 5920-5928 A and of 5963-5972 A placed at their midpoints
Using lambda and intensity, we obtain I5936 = 0.125 mag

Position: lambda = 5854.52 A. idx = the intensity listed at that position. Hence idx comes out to 12.7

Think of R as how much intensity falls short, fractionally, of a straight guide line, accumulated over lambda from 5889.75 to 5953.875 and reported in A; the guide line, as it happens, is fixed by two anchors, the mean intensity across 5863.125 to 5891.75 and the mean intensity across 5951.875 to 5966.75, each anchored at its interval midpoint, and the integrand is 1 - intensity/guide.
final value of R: 7.3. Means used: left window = 14.6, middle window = 12.7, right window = 14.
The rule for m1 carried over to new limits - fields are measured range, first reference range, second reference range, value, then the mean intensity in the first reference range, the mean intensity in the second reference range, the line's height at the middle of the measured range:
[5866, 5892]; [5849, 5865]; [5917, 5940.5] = -3.51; 13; 12.9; 13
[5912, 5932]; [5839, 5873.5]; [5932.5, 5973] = 0.16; 13.4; 13.1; 13.2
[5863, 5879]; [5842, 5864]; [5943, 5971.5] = -2.87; 13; 13.6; 13.1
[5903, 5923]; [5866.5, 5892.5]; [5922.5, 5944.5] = 0.69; 14.7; 12.5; 13.3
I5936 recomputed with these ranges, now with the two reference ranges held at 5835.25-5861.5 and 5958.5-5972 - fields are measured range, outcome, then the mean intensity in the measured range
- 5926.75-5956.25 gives 0.114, 12.6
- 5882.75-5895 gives 0.052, 12.9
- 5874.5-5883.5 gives -0.200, 16.1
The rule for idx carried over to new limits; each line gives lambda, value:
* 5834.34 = 13.5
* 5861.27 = 13.4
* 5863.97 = 13.5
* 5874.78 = 18.2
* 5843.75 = 13.5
